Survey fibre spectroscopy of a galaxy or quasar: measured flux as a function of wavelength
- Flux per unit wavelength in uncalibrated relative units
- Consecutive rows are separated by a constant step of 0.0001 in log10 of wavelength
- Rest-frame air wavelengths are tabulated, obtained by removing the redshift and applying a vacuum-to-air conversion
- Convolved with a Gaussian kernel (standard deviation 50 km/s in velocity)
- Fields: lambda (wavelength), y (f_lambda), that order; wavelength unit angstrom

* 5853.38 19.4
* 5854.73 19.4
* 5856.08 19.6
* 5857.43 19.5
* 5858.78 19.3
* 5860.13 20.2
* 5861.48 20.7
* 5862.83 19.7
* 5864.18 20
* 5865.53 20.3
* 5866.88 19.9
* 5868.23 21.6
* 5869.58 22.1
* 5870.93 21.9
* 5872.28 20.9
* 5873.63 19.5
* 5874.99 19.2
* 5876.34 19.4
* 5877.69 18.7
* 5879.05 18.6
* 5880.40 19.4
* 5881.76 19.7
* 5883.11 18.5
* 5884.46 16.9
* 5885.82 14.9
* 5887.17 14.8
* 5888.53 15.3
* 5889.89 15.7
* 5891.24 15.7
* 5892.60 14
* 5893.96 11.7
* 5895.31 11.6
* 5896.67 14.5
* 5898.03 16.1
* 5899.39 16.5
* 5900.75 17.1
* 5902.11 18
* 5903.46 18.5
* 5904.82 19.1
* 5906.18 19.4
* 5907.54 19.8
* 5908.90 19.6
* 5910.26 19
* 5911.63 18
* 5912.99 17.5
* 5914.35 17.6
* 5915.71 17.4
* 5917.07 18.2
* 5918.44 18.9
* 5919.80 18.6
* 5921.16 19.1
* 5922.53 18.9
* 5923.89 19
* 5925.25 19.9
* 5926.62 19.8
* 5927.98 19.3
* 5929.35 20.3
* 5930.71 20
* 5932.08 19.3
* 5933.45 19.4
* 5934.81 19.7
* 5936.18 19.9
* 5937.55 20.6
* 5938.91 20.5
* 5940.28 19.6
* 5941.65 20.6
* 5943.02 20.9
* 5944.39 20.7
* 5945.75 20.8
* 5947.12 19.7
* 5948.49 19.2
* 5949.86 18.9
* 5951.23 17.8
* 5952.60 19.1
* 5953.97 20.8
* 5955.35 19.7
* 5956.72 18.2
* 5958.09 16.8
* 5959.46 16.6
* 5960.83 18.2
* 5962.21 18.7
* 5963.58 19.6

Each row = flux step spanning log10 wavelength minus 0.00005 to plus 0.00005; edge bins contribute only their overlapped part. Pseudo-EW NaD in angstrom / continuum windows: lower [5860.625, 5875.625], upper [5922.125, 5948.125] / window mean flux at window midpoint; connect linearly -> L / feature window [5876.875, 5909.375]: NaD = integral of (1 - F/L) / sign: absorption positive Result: 5.57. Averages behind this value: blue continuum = 20.5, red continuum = 20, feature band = 16.8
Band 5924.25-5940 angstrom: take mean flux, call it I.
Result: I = 19.9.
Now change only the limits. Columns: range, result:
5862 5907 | 17.9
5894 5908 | 16.8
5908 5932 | 18.9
